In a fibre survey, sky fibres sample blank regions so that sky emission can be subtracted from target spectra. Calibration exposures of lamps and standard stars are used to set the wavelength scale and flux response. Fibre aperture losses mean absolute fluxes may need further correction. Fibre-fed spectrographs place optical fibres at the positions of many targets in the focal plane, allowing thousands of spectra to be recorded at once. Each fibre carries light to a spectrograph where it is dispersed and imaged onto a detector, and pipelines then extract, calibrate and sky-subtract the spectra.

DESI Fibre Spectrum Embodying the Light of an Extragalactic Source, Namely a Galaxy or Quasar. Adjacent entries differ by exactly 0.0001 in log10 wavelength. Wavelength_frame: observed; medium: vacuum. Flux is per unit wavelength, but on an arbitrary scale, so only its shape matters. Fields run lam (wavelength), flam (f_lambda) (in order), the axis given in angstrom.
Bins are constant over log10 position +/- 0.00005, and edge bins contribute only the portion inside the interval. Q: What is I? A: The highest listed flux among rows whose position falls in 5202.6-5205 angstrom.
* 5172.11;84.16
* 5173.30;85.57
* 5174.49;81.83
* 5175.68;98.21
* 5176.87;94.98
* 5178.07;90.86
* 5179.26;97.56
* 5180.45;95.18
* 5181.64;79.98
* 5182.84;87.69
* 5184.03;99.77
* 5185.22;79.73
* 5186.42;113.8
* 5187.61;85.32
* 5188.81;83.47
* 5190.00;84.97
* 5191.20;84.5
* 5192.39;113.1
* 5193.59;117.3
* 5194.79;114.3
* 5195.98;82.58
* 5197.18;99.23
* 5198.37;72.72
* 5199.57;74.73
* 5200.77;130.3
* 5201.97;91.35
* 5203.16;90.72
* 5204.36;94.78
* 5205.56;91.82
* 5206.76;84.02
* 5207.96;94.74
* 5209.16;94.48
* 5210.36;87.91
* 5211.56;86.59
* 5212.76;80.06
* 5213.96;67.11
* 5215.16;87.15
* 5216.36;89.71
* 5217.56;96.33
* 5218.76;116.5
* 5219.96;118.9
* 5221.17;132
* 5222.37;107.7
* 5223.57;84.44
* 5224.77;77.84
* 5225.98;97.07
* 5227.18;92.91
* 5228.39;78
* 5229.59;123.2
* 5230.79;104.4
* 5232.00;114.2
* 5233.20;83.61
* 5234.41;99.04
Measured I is 94.78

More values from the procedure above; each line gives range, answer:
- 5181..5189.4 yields 113.8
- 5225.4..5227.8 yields 97.07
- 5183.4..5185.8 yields 99.77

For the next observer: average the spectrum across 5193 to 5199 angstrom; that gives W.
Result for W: 97.1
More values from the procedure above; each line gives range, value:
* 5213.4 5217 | 81.7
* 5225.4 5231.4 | 99.1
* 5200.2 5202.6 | 111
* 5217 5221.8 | 116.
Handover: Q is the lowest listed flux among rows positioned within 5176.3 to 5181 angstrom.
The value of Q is 90.86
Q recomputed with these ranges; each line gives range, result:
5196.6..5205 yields 72.72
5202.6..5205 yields 90.72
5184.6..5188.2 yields 79.73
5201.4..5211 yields 84.02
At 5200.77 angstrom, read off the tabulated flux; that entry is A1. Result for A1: 130.3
